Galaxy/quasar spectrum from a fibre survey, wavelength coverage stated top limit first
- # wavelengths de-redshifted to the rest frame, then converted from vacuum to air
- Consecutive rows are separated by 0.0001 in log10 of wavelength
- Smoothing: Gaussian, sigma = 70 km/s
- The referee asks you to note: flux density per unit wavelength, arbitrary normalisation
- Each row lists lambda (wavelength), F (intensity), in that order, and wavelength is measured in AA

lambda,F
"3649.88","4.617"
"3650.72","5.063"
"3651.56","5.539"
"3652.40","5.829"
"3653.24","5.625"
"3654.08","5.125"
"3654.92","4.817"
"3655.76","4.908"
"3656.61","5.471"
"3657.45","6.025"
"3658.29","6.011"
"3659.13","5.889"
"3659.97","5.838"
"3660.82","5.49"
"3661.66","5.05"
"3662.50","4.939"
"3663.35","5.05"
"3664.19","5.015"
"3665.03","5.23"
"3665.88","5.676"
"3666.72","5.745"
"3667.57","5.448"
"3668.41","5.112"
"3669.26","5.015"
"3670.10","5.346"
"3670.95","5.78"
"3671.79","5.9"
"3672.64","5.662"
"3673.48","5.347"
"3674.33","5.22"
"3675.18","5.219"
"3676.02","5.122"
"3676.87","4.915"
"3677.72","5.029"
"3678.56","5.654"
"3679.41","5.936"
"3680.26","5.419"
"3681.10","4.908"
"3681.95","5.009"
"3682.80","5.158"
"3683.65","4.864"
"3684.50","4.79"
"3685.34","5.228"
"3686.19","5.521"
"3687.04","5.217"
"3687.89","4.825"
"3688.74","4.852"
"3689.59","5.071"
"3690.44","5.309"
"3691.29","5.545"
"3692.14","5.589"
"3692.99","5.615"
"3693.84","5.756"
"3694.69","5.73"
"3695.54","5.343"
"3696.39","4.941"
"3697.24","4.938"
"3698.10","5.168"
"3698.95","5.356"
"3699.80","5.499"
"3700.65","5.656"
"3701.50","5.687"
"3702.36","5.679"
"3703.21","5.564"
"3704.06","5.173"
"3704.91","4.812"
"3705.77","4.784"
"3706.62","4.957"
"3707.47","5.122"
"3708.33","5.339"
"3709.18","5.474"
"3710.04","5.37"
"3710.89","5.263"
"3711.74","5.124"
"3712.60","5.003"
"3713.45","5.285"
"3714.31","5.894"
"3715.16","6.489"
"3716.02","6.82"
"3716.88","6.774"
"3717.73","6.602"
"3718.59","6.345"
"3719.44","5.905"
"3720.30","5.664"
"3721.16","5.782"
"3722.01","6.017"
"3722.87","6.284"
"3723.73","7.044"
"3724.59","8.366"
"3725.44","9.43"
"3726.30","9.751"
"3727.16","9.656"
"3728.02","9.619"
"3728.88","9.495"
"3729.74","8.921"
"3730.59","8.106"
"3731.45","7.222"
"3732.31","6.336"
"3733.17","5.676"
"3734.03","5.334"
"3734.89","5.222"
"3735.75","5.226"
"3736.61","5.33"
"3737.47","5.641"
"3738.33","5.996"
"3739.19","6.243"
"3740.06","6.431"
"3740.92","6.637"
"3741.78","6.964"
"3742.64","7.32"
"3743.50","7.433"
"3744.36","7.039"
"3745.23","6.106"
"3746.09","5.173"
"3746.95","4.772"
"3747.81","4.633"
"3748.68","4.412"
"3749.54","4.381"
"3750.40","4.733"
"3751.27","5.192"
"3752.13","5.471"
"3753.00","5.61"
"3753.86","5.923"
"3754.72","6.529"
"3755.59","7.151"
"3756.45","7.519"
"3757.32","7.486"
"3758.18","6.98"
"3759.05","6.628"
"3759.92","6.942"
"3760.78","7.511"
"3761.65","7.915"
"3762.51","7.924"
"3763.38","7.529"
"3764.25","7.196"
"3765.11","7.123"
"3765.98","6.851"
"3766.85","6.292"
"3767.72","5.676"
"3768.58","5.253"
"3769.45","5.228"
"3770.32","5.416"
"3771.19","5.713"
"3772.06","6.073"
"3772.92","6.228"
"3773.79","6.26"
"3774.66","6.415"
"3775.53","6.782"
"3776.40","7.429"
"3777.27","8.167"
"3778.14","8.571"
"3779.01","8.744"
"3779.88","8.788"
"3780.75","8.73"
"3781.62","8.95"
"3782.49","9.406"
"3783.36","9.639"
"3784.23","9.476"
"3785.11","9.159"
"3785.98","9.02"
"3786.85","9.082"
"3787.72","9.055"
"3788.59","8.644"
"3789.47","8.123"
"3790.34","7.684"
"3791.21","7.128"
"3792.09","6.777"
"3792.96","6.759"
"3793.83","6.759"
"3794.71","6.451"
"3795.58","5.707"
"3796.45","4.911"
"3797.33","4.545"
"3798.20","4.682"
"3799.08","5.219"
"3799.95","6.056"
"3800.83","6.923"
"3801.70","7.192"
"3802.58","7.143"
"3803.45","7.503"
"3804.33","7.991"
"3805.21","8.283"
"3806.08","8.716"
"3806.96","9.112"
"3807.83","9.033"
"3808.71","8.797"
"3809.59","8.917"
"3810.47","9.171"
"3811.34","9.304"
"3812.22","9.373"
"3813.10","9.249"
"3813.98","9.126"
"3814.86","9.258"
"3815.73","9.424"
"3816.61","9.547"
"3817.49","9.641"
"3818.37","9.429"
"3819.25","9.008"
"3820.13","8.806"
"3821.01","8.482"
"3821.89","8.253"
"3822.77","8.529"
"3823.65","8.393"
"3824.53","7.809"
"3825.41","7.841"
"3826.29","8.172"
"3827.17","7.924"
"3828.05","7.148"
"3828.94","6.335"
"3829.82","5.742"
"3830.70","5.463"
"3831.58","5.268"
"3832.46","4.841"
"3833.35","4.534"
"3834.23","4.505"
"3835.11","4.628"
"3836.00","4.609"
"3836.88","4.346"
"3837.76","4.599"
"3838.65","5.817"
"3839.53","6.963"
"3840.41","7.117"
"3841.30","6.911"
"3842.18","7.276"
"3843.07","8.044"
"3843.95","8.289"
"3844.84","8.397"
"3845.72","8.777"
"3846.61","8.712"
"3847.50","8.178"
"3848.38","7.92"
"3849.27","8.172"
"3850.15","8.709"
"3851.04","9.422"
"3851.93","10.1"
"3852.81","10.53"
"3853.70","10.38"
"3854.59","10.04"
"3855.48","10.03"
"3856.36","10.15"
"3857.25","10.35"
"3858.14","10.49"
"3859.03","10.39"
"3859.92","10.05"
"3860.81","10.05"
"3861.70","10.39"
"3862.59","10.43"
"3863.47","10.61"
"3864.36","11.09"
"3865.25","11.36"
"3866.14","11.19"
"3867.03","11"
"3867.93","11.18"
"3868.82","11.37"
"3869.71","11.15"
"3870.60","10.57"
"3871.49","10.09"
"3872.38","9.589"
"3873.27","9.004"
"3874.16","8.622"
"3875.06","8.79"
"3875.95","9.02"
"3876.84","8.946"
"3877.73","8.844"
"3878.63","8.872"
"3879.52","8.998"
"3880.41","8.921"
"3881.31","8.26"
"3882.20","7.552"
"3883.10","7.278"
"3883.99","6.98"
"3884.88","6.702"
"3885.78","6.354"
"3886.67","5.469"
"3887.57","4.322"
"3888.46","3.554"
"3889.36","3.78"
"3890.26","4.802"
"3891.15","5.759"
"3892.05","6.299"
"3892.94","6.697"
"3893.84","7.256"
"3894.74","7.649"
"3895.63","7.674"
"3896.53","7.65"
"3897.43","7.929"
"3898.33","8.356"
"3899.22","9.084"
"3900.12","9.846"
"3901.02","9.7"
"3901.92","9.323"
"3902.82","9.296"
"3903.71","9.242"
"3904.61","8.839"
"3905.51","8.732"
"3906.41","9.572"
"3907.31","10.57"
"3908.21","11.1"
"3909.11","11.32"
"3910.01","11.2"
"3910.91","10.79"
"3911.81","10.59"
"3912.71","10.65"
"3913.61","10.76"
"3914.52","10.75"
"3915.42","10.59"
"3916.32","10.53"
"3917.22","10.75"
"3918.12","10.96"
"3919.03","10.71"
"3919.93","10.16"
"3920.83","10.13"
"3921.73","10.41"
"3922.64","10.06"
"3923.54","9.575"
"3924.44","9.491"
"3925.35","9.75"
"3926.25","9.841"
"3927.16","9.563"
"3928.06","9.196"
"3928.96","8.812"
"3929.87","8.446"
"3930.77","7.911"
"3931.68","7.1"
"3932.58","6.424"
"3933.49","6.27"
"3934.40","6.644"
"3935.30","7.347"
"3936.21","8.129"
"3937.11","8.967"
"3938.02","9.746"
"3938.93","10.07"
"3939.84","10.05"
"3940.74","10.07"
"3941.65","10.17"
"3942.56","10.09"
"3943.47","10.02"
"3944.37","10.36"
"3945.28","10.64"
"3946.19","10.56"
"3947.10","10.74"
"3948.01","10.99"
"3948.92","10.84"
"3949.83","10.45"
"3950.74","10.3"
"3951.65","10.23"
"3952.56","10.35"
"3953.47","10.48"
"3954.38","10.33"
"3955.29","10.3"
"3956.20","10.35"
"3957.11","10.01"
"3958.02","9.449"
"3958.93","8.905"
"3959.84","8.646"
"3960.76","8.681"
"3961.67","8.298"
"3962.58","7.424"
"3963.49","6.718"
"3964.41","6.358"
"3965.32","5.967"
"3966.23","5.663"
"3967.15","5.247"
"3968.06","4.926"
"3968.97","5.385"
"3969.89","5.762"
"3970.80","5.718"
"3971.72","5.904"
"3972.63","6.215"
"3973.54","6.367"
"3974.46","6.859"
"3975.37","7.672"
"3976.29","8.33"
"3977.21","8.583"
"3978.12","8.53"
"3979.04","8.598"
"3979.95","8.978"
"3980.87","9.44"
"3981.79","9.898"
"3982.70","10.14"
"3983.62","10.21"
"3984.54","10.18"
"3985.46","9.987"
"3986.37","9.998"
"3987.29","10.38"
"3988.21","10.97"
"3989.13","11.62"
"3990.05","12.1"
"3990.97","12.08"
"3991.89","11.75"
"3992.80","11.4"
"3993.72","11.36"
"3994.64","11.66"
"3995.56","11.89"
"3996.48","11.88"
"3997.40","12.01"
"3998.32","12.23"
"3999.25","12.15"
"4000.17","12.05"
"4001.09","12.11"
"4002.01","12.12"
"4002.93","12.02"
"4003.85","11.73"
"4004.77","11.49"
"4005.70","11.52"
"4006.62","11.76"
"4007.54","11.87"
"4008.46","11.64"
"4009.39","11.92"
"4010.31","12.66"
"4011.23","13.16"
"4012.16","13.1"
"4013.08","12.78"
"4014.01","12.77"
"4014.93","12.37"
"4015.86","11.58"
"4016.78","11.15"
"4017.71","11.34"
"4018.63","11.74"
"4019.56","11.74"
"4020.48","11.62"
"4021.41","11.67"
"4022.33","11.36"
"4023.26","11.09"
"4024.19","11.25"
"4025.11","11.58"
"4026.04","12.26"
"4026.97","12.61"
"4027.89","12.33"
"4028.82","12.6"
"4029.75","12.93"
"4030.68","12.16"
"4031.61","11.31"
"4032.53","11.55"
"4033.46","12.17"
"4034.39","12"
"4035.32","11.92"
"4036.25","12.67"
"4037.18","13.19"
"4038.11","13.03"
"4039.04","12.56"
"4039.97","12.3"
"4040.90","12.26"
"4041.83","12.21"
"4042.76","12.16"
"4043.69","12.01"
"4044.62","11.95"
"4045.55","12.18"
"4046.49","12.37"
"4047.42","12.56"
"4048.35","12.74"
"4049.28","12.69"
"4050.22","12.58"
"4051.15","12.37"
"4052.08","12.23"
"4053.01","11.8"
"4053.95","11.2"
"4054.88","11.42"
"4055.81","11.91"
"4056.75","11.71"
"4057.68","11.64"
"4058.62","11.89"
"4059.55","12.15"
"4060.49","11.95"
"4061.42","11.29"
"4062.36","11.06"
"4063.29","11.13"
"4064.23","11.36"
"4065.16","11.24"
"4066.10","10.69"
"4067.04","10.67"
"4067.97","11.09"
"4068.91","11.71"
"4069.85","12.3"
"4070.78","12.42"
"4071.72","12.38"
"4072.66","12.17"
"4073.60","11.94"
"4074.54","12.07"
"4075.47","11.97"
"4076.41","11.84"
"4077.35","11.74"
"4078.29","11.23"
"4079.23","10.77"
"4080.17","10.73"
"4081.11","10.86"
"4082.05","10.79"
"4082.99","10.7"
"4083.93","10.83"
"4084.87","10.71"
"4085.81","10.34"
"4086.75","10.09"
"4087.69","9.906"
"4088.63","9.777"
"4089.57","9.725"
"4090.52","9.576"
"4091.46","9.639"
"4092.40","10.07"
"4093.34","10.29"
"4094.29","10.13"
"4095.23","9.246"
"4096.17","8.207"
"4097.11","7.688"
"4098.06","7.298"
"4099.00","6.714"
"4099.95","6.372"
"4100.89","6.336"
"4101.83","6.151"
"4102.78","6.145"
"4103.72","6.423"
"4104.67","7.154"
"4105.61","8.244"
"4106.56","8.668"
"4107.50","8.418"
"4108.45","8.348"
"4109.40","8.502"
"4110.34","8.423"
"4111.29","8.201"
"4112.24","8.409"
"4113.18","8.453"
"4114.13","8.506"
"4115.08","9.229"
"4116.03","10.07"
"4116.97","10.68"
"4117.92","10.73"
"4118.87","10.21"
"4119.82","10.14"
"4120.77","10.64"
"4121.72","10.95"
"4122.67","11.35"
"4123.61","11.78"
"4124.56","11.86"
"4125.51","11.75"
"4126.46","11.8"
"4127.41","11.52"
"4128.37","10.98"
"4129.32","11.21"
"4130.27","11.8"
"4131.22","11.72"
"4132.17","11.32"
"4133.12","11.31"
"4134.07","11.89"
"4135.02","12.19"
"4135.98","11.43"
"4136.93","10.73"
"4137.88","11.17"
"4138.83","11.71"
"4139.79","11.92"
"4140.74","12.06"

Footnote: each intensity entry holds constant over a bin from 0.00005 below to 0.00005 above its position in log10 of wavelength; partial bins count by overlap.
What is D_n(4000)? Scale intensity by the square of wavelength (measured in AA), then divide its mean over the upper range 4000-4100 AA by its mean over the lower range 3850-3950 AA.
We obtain 1.3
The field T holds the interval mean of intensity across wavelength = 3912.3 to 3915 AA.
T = 10.7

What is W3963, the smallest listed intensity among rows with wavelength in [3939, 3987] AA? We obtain 4.926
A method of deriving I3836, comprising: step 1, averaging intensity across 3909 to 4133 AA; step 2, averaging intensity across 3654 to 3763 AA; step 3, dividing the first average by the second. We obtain 1.76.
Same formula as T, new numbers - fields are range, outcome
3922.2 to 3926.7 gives 9.75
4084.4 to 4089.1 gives 10.2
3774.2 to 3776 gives 6.6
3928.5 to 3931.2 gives 8.41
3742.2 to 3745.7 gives 6.95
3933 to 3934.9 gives 6.47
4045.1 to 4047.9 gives 12.4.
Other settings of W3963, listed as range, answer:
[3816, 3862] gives 4.346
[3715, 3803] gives 4.381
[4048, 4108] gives 6.145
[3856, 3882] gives 8.26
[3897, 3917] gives 7.929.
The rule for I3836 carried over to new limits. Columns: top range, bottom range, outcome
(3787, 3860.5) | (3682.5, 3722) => 1.43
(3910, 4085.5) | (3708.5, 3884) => 1.39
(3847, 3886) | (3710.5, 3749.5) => 1.46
